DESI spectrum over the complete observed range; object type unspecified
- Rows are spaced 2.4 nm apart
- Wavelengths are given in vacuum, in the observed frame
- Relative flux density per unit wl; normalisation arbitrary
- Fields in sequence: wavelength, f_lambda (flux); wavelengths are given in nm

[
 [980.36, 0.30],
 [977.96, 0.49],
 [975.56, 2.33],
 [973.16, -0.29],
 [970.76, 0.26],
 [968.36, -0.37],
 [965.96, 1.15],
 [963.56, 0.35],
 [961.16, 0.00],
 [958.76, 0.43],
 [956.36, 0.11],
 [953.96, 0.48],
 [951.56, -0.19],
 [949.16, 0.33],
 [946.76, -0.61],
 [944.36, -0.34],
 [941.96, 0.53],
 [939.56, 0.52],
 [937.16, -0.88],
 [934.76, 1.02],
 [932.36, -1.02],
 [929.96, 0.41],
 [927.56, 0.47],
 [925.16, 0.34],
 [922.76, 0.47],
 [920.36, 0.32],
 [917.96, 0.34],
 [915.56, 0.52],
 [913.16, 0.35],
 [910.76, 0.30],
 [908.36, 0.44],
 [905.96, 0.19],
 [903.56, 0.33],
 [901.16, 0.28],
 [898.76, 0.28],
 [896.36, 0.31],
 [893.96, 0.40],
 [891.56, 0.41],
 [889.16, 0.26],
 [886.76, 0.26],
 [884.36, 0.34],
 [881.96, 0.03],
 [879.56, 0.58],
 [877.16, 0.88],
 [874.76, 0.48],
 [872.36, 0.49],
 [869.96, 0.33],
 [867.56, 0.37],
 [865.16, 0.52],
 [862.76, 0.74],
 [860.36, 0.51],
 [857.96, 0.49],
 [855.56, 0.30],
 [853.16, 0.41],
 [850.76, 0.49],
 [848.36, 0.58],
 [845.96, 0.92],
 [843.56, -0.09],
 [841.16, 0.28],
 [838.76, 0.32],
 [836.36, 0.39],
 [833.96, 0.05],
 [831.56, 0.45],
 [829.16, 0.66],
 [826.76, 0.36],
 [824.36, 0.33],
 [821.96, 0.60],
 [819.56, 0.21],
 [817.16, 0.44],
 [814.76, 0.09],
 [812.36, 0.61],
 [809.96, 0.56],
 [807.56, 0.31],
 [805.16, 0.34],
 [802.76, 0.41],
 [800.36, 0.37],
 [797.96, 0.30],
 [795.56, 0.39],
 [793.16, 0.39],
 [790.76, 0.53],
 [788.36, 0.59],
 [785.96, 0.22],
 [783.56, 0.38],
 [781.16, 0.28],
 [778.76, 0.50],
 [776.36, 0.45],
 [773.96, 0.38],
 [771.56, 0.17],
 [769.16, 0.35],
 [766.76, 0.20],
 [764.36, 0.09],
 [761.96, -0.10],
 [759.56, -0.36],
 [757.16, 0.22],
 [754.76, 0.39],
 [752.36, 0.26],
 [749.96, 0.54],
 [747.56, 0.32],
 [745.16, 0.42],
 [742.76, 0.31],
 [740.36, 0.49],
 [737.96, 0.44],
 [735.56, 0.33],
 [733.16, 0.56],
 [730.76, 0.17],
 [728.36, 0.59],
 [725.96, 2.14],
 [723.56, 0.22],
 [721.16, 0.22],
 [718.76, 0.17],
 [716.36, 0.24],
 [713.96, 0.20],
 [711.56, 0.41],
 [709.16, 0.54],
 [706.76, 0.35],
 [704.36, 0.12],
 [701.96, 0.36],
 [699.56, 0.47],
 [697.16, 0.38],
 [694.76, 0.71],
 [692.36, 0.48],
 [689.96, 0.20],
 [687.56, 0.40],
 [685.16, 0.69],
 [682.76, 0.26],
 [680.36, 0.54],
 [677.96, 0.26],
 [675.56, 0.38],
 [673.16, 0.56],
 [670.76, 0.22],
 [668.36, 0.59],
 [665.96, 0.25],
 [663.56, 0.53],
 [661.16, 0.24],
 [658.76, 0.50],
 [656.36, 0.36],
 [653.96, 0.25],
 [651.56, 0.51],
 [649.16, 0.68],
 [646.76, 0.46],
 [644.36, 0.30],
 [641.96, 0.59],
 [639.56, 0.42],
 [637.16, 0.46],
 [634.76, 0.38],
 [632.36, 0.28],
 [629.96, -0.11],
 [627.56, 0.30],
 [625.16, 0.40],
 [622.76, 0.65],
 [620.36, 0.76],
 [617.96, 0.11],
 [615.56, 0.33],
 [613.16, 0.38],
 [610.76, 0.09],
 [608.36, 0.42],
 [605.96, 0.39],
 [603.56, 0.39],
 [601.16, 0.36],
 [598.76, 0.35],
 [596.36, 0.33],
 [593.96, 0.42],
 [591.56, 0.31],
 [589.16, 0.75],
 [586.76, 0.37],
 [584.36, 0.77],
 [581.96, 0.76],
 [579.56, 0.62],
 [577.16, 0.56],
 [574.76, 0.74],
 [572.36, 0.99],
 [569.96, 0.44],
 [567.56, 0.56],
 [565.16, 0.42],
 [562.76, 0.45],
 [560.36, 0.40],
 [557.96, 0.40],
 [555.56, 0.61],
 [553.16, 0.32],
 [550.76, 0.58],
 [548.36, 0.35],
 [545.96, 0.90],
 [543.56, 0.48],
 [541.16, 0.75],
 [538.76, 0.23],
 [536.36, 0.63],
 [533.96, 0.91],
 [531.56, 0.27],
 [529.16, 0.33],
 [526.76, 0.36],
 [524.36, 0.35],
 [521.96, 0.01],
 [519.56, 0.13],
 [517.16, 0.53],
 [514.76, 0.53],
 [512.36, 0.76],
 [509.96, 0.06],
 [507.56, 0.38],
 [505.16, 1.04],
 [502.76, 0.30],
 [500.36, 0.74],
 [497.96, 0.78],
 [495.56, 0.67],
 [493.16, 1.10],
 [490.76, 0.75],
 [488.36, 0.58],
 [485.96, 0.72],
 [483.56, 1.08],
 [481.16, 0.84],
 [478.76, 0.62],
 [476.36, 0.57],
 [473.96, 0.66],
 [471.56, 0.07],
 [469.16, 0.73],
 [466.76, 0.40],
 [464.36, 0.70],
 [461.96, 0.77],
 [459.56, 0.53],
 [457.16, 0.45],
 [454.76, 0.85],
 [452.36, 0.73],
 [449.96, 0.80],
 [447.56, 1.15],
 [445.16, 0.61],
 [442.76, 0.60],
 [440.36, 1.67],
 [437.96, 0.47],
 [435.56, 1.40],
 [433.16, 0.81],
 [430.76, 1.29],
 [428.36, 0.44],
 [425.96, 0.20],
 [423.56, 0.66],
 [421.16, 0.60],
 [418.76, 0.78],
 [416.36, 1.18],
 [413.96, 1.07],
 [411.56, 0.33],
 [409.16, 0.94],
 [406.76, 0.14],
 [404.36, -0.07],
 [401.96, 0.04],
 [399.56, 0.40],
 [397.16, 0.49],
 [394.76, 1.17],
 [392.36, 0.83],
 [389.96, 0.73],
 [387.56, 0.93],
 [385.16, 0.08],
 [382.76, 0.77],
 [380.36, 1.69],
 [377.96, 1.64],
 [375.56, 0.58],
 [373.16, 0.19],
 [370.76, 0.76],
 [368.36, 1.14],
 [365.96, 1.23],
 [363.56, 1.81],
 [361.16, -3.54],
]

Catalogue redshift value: 0.95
